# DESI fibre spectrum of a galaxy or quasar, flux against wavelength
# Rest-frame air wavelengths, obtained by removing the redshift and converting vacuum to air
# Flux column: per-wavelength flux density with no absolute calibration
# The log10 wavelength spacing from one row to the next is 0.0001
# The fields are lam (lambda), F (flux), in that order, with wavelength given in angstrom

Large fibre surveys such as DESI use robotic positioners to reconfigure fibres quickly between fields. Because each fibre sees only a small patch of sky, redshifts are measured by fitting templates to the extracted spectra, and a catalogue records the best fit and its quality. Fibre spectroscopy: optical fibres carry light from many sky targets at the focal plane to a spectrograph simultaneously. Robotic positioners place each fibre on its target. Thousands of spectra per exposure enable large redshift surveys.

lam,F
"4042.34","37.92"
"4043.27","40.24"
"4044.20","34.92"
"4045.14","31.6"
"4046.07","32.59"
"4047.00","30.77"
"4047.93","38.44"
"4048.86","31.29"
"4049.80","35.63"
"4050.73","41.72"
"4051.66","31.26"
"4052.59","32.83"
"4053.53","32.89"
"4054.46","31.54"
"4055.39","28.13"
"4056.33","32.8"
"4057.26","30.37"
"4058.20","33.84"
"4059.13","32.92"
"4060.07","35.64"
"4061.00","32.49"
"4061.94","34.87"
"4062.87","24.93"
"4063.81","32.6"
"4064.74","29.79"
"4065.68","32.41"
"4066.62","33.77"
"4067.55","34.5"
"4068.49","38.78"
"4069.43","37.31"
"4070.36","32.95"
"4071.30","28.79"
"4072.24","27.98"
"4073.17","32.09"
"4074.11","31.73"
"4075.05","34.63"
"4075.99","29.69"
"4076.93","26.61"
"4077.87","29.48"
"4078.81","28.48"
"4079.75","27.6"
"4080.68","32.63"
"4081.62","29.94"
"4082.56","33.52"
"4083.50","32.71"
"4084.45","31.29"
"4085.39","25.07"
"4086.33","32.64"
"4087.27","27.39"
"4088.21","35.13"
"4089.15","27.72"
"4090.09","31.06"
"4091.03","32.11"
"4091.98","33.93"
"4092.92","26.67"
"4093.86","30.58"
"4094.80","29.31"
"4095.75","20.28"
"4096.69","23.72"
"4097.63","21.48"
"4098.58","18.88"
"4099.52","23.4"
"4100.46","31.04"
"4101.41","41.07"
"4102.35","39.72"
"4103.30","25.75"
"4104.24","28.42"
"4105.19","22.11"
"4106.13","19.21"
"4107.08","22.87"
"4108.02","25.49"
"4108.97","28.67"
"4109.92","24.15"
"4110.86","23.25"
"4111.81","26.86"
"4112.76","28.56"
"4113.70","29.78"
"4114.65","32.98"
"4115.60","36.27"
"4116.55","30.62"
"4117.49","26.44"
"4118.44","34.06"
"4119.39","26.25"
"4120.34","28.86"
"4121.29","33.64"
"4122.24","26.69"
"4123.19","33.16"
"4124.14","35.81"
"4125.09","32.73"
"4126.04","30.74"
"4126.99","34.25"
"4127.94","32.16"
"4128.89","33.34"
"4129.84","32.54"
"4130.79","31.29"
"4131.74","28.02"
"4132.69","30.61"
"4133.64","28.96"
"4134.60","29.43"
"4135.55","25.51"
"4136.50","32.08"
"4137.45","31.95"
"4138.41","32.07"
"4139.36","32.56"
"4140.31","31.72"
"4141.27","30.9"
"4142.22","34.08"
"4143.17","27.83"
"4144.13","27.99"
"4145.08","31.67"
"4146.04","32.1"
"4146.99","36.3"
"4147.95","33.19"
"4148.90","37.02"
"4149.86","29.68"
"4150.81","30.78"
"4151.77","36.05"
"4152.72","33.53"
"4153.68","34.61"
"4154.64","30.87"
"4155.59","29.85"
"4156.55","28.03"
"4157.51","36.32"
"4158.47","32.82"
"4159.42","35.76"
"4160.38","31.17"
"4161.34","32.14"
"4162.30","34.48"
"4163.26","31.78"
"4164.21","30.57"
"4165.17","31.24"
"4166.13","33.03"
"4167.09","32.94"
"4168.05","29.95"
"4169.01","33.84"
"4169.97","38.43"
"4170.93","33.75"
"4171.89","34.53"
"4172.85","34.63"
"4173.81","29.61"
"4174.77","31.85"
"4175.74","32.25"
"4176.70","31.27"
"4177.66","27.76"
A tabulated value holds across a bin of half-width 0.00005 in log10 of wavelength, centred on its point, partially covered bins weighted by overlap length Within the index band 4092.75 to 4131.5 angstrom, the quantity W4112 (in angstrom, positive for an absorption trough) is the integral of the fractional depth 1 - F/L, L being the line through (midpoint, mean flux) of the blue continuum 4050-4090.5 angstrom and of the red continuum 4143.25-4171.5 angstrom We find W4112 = 4.0 angstrom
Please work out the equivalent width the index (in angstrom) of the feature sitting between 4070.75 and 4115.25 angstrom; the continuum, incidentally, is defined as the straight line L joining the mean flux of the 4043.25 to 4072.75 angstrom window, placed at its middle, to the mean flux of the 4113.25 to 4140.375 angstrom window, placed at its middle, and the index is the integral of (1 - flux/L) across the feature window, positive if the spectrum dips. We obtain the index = 4.76 angstrom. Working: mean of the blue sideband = 33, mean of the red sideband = 31.2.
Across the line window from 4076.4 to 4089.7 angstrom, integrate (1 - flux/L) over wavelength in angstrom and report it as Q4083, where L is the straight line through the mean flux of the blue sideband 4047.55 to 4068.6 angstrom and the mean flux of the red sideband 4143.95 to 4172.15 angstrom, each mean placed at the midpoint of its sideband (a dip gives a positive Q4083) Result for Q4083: 1.21 angstrom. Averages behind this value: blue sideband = 33.1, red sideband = 32.9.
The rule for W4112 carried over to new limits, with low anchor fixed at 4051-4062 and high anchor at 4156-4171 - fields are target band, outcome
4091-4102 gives 1.7 angstrom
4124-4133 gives 0.2 angstrom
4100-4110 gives 1.4 angstrom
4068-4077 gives 0.1 angstrom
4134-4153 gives 0.6 angstrom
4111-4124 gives 1.0 angstrom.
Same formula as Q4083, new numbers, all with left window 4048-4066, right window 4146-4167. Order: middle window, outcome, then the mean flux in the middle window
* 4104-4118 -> 2.4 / 27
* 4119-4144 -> 1.3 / 31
